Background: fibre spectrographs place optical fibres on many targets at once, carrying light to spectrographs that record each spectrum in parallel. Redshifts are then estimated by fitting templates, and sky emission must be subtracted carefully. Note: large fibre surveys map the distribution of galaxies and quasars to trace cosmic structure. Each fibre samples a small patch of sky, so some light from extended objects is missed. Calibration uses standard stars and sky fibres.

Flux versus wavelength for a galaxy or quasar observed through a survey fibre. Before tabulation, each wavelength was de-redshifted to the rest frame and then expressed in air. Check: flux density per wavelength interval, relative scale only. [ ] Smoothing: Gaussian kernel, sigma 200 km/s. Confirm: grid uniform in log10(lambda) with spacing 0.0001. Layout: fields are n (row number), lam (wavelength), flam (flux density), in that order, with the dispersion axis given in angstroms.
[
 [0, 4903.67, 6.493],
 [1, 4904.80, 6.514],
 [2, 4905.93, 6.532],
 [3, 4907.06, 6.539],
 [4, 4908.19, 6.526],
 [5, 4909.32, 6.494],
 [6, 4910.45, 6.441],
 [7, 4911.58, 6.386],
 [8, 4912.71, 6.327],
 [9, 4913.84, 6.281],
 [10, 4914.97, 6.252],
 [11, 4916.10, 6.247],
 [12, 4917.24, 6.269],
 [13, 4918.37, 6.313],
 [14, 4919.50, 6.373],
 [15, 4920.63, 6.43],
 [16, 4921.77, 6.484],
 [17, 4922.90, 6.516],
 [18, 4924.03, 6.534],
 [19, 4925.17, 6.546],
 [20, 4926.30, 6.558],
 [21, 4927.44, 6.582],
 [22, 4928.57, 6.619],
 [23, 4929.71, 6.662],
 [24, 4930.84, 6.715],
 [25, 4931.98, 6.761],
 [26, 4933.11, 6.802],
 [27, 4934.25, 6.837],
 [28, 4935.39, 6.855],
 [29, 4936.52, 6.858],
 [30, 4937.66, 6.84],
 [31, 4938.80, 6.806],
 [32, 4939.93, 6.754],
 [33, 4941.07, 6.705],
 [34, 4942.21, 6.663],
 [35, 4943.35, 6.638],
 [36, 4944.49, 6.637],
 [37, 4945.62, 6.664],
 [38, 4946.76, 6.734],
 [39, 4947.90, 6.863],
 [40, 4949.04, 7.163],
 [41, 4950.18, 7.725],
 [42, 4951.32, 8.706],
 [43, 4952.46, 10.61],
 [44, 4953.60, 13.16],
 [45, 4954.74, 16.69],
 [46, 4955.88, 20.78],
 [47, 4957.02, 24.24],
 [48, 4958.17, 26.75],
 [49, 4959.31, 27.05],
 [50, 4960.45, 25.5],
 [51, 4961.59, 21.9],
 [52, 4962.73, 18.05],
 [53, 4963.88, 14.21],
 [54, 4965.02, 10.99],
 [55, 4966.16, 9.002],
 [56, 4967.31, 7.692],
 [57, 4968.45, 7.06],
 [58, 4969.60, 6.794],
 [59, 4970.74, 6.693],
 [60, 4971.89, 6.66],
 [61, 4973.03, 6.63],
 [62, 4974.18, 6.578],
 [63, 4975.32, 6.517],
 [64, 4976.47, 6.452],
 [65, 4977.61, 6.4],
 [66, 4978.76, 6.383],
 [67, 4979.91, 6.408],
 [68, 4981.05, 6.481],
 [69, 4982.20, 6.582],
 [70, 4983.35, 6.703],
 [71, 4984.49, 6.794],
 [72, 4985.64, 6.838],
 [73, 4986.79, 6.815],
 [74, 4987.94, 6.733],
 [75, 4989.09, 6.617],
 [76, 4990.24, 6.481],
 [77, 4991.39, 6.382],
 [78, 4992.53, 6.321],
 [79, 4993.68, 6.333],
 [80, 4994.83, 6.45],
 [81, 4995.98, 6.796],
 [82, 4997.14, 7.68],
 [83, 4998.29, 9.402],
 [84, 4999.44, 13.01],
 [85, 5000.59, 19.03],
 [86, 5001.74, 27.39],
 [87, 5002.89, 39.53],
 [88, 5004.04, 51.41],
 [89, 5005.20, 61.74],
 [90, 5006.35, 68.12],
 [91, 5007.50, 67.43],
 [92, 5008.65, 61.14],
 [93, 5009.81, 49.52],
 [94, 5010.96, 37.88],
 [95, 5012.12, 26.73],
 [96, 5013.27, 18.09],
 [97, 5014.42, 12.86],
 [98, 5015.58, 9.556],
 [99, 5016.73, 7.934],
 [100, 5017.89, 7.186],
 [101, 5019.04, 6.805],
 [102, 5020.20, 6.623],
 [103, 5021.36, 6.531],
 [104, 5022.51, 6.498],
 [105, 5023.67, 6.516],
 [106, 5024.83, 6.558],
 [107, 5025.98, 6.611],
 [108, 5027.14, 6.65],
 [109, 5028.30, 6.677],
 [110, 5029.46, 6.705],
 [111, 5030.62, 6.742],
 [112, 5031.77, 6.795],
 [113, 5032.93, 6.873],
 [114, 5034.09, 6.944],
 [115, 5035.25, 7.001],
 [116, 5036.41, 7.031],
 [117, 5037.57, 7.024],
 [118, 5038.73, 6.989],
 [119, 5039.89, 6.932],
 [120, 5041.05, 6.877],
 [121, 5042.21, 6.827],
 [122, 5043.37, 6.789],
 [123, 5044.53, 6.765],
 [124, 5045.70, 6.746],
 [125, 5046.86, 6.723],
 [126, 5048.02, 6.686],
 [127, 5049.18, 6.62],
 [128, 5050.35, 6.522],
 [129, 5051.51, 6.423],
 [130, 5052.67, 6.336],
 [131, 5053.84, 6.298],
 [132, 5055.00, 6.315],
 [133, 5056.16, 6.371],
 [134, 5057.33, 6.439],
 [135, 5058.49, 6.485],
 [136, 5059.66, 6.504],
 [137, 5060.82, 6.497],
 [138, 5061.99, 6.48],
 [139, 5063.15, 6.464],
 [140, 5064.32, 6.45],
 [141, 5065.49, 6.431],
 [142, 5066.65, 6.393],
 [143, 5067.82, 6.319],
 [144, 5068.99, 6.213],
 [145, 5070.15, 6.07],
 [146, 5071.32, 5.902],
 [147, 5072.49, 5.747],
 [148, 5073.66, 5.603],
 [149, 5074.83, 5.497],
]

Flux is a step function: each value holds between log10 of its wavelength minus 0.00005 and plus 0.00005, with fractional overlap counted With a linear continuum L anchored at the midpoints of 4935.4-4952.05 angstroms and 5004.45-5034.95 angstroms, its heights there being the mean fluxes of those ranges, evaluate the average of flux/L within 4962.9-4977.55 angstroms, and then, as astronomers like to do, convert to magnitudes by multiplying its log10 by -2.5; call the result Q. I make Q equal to 0.36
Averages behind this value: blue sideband 7.02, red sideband 20.1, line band 8.16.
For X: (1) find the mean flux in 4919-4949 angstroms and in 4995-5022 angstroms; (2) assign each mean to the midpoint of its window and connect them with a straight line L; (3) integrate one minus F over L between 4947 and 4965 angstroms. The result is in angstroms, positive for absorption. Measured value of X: -4.7 angstroms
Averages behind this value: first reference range 6.68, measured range 16.3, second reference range 26.7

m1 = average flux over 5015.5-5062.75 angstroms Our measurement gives 6.75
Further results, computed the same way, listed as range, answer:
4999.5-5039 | 20.2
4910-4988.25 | 8.91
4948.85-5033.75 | 15.1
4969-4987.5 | 6.61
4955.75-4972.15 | 15.6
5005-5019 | 33.9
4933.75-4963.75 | 12.2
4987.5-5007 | 20.9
